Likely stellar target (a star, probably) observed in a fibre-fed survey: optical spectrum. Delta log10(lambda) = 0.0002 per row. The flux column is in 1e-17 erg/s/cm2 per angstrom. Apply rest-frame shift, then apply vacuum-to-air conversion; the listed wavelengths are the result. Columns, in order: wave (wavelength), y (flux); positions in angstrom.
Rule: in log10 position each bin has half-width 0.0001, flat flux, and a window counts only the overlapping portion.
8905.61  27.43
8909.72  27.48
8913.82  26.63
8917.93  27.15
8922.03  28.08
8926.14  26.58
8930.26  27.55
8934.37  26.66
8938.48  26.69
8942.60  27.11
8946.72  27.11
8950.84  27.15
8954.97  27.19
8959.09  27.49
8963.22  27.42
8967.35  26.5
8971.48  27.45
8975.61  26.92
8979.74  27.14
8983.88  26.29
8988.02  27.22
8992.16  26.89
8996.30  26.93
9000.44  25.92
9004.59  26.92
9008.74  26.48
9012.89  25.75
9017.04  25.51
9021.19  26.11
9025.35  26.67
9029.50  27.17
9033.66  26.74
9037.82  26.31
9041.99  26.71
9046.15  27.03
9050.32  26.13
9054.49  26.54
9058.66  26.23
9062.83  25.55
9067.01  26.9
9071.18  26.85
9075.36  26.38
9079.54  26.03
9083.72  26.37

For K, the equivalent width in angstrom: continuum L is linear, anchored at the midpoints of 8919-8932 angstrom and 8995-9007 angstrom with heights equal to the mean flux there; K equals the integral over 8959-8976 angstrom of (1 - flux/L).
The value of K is -0.1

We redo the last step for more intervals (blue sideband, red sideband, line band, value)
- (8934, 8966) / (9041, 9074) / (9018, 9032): 0.1 angstrom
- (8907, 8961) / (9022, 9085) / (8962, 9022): 0.5 angstrom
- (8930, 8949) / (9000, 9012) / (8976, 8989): -0.1 angstrom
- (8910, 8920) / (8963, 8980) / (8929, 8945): 0.0 angstrom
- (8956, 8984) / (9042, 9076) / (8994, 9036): 0.6 angstrom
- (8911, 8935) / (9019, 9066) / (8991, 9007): 0.0 angstrom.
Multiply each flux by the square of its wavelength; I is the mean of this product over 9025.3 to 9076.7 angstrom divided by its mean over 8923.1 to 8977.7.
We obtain 1.00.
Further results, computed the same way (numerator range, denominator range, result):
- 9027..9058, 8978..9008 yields 1.01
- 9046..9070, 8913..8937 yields 1.00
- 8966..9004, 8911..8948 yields 1.00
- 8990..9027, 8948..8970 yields 0.98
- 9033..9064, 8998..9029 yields 1.01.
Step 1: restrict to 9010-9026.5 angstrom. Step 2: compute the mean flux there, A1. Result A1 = 26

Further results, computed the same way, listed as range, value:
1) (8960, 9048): 26.7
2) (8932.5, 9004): 26.9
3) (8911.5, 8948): 27.1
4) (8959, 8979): 27.1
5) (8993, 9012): 26.5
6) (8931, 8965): 27.1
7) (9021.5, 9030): 26.7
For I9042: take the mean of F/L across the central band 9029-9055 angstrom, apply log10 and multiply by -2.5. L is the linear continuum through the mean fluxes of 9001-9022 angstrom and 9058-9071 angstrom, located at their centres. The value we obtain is -0.02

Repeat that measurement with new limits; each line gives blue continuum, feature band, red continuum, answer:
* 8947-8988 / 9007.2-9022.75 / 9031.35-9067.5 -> 0.03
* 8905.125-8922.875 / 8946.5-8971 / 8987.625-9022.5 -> -0.01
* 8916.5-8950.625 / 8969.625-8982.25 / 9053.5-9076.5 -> -0.01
